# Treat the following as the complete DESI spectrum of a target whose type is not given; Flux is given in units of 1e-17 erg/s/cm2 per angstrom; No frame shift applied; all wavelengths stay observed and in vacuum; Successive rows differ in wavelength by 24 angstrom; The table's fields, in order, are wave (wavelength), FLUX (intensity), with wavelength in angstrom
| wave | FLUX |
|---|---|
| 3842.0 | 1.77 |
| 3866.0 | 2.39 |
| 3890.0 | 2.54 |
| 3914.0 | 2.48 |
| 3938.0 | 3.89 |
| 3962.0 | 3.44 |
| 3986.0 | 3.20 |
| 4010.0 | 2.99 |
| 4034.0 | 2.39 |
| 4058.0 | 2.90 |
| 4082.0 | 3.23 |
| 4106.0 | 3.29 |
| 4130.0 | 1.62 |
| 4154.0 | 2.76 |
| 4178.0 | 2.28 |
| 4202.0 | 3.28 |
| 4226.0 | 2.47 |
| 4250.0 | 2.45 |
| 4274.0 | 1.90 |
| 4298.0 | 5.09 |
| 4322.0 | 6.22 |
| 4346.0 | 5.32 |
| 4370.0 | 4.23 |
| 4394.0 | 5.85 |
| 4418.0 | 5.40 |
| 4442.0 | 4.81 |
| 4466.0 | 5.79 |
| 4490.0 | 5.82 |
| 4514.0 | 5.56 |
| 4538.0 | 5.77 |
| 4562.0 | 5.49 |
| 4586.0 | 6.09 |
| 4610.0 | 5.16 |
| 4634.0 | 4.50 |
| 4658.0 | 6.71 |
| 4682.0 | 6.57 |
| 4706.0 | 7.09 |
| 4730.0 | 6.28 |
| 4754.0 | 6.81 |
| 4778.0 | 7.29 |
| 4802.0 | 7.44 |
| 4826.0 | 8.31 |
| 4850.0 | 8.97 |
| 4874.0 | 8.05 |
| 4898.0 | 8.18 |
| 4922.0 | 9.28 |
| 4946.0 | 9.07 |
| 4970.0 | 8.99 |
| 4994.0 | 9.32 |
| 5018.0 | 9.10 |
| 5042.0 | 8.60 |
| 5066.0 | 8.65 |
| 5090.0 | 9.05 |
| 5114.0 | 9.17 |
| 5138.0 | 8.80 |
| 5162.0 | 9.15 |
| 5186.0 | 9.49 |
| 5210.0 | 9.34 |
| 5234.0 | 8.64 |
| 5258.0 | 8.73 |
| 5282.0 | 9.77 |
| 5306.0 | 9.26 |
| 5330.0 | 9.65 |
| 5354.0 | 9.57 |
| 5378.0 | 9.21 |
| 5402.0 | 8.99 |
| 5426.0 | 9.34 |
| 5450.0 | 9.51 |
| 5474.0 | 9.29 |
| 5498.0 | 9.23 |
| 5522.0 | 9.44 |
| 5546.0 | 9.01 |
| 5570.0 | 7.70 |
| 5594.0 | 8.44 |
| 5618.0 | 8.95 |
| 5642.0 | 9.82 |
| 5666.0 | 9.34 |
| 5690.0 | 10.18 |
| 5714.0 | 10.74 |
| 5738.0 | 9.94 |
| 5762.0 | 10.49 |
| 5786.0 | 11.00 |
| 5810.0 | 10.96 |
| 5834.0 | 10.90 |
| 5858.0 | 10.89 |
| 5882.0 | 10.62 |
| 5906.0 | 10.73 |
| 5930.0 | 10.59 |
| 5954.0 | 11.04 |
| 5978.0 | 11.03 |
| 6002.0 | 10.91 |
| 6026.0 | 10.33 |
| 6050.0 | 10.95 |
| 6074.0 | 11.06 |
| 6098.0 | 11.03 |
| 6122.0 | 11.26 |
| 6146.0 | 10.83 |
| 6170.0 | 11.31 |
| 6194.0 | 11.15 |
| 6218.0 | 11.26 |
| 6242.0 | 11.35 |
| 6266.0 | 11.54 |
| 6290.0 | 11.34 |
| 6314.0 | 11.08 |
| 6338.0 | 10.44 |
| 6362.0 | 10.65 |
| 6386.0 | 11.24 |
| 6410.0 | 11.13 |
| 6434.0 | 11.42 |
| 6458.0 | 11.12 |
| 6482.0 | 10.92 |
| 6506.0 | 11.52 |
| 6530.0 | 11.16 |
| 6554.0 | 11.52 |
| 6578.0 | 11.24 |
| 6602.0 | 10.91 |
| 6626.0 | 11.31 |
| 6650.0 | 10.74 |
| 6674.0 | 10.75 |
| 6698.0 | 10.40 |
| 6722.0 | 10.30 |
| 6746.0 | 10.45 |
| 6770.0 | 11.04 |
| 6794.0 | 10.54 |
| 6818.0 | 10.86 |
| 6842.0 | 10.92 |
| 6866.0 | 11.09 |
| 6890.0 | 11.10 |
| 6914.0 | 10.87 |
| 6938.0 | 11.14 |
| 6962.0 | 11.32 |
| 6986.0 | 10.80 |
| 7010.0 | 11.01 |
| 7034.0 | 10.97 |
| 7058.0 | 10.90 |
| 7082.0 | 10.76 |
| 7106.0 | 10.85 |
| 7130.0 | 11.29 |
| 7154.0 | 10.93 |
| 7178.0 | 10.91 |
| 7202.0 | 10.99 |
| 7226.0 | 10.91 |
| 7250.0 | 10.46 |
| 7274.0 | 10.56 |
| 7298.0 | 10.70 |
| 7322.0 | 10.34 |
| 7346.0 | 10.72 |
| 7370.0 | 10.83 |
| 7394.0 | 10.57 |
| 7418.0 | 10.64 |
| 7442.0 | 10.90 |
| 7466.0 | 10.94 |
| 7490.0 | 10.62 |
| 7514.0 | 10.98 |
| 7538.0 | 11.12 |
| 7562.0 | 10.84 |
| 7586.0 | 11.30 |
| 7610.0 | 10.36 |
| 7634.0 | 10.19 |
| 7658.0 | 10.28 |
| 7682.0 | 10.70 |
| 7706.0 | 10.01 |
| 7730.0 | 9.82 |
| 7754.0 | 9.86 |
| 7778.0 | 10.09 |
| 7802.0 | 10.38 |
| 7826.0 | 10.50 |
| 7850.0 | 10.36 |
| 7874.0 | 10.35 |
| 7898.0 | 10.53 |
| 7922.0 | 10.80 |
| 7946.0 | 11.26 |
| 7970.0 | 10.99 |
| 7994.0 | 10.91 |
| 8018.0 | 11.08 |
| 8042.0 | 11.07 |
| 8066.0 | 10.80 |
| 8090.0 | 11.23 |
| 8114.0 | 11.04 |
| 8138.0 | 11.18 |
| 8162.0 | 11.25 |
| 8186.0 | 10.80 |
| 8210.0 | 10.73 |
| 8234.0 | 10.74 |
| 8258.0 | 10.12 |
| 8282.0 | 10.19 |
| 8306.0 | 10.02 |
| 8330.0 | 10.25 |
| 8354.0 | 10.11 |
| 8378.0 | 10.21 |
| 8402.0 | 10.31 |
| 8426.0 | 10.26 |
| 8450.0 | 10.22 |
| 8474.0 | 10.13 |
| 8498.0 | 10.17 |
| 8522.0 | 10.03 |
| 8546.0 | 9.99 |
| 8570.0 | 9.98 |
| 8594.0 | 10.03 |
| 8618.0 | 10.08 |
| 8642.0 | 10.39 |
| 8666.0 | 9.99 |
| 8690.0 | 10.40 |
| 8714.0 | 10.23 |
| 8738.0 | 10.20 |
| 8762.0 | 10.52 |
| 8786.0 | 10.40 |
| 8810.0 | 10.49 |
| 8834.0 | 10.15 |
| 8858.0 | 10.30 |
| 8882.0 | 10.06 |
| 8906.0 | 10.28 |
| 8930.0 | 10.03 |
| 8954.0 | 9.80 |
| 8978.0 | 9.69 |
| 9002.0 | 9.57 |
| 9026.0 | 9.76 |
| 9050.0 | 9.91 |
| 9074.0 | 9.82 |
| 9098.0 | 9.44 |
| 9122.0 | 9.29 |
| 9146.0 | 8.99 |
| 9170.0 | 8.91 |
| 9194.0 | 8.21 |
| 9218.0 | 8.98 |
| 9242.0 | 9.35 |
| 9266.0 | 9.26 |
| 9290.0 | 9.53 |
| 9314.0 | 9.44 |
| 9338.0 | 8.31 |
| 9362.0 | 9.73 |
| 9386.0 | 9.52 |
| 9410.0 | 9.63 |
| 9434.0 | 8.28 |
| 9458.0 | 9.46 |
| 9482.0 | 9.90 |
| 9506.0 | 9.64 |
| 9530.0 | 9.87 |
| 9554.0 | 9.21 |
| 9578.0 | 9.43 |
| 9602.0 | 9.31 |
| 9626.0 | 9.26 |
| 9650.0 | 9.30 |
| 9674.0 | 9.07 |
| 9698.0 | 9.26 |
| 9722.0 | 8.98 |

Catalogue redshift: 0.077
